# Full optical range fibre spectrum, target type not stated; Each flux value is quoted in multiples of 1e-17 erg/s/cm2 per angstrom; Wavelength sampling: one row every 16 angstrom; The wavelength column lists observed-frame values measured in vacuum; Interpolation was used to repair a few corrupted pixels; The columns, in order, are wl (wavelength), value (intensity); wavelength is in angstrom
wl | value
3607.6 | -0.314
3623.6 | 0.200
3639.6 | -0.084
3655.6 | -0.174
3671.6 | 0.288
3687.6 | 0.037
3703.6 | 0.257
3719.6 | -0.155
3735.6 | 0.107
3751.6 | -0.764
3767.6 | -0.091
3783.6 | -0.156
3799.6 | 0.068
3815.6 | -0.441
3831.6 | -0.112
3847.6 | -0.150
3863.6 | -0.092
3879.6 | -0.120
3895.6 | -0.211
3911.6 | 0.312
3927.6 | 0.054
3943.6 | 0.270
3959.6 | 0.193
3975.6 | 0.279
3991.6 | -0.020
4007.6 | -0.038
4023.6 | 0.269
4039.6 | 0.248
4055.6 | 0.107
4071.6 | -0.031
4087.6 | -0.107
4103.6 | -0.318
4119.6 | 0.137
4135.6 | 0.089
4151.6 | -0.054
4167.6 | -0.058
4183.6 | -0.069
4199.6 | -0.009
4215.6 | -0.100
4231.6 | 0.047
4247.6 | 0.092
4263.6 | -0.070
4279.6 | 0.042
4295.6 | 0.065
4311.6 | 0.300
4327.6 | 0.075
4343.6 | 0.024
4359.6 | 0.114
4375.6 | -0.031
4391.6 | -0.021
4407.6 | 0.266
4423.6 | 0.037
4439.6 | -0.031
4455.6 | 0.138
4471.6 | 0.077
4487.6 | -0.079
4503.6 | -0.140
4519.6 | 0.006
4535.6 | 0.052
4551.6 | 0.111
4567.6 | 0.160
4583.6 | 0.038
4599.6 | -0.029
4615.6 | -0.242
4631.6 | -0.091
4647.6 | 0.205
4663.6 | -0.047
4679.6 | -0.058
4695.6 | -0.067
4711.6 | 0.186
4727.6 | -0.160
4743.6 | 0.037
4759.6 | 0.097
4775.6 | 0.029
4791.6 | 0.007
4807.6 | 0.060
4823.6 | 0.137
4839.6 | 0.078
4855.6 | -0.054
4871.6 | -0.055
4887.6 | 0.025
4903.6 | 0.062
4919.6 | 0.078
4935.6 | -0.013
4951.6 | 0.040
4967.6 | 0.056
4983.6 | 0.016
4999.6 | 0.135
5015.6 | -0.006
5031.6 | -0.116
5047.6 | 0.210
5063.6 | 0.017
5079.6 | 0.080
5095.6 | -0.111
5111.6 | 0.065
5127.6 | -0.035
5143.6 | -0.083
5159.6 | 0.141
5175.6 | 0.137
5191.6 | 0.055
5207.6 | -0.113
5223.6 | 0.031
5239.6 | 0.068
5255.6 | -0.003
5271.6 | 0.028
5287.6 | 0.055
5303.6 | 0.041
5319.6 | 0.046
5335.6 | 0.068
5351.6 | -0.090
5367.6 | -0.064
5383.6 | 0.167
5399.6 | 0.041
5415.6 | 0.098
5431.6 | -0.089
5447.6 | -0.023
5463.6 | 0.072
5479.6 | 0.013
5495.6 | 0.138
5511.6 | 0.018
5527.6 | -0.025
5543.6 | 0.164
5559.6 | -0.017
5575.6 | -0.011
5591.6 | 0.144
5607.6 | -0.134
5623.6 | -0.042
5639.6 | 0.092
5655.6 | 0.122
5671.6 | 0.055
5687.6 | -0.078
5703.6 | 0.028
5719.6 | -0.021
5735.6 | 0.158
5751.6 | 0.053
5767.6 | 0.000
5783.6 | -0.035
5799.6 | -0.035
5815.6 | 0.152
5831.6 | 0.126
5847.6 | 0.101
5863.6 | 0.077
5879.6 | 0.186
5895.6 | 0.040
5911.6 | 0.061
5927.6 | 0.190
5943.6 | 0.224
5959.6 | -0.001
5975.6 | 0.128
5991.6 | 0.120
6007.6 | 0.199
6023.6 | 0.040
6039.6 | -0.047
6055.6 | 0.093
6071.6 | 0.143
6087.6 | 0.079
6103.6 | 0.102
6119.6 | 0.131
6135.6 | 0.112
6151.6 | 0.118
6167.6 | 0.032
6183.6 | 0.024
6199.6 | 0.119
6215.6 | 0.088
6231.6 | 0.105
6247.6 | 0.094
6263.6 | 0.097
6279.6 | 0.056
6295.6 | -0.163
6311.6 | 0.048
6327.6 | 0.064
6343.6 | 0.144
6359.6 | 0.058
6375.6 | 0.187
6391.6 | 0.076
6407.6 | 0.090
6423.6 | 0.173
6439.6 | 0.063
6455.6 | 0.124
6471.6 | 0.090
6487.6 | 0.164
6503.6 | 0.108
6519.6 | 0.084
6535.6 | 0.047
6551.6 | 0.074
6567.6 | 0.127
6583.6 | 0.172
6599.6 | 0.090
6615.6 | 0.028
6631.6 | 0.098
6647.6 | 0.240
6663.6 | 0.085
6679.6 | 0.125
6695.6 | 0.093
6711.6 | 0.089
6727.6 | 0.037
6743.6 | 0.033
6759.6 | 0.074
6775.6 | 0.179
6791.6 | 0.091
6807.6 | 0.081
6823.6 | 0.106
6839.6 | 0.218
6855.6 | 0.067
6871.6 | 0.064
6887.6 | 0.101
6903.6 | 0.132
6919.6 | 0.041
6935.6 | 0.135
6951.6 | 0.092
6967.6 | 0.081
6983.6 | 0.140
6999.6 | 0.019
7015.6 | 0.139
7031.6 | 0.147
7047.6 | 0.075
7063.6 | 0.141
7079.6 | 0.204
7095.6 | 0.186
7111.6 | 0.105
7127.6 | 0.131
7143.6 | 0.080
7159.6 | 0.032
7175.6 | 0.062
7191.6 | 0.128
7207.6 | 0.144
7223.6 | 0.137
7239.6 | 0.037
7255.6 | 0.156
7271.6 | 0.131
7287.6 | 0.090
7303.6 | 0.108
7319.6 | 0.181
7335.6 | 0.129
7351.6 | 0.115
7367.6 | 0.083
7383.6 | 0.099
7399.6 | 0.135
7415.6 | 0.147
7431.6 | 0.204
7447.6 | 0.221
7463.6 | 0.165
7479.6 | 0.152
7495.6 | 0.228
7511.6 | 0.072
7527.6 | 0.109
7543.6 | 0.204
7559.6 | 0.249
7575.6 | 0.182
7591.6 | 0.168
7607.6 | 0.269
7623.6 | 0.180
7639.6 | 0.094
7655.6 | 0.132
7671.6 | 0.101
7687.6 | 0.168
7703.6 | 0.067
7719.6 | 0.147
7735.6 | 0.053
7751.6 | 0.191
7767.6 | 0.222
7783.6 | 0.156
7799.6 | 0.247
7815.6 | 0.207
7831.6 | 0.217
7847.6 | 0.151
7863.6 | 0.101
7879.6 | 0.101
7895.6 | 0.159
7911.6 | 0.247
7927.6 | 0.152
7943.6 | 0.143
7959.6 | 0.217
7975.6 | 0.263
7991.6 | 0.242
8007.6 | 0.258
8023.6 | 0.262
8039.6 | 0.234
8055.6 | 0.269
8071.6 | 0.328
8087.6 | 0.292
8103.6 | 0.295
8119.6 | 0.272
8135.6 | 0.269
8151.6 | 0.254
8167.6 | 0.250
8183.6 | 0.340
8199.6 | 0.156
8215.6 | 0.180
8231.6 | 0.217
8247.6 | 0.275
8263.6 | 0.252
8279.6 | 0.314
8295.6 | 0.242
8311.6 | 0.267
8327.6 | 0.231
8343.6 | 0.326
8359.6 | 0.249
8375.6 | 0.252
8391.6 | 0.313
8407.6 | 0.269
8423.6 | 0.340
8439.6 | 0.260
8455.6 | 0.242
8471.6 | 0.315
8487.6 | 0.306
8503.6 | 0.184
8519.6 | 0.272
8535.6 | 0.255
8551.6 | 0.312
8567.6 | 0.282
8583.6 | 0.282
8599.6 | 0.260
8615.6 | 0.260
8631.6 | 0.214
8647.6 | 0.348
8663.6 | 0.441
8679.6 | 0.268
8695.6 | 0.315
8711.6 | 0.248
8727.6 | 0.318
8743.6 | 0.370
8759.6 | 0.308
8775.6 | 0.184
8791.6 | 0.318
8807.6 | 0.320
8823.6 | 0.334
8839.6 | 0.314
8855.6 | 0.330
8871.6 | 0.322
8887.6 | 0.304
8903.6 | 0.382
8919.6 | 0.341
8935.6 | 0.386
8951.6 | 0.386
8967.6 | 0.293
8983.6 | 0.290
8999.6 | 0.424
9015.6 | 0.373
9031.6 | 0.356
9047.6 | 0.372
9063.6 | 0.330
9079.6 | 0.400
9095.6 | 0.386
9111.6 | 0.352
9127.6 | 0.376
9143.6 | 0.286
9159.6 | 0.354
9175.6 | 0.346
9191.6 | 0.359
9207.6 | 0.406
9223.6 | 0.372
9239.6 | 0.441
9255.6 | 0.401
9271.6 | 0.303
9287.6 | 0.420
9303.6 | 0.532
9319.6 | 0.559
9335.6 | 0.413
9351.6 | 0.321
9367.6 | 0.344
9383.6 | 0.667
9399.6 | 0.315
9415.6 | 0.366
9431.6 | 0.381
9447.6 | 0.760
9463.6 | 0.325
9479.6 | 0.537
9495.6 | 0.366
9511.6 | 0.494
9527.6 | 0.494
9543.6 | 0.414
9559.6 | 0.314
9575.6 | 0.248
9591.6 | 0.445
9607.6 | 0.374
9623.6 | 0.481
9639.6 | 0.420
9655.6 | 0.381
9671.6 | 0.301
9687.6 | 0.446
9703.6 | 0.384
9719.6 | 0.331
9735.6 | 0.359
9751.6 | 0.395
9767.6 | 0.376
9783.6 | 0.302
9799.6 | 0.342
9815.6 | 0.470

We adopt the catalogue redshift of 1.00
